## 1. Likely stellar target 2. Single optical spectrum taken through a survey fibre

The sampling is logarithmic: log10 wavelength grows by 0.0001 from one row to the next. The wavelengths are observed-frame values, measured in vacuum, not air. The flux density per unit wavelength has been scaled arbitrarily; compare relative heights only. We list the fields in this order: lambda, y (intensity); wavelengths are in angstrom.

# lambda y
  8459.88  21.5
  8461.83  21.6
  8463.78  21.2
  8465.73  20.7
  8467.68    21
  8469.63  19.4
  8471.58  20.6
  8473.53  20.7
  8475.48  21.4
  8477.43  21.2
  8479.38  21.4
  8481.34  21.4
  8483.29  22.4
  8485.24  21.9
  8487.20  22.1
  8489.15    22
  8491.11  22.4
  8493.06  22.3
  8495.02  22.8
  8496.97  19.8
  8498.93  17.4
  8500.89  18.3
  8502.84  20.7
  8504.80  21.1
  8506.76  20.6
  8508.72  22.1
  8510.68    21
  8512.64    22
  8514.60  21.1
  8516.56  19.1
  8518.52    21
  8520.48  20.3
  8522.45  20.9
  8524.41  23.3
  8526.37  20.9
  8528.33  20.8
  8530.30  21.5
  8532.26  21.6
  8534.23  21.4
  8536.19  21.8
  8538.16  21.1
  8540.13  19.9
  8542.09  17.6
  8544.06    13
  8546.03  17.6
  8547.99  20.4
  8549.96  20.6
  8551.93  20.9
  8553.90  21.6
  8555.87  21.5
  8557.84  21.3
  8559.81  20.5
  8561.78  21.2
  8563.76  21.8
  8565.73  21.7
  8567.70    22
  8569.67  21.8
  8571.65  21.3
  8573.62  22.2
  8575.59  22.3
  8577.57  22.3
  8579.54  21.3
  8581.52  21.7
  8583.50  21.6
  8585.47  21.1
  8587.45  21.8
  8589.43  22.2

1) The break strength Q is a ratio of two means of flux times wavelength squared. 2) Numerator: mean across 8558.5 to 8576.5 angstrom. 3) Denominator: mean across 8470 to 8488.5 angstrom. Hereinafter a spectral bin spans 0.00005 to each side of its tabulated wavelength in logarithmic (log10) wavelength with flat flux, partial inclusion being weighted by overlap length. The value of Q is 1.03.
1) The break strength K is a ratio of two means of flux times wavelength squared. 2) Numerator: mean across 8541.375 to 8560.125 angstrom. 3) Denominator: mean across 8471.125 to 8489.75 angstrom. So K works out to 0.92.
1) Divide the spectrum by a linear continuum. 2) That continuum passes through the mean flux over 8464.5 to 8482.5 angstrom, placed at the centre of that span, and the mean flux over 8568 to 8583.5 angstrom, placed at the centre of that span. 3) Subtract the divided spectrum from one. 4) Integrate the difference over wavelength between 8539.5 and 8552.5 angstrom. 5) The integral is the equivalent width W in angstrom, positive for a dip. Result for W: 1.9 angstrom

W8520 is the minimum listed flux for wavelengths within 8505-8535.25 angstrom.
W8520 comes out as 19.1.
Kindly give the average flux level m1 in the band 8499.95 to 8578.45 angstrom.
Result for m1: 20.8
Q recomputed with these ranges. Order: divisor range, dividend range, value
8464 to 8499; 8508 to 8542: 1.00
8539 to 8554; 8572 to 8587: 1.17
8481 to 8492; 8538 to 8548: 0.82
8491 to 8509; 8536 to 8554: 0.94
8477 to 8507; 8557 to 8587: 1.04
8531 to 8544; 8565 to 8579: 1.10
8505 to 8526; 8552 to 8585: 1.04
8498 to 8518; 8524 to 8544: 1.02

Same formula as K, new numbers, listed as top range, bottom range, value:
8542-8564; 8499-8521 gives 0.98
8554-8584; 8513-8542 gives 1.04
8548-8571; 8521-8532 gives 1.00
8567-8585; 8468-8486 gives 1.06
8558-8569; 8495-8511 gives 1.07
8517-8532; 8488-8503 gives 1.03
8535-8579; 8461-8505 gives 1.00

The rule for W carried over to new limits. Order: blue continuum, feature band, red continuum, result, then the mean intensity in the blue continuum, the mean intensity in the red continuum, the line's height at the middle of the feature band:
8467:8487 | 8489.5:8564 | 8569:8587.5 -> 2.92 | 21.2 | 21.7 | 21.5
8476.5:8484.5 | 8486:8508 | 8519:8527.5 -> 0.63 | 21.6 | 21.3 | 21.5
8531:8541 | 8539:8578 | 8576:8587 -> 1.56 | 21.2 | 21.6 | 21.4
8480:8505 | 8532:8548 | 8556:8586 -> 1.65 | 21.1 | 21.6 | 21.4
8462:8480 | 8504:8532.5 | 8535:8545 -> -2.52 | 20.9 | 18.8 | 19.4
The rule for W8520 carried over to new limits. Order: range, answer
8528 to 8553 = 13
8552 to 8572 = 20.5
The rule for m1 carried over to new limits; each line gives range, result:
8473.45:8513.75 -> 21.2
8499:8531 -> 20.8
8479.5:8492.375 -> 22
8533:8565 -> 20.2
